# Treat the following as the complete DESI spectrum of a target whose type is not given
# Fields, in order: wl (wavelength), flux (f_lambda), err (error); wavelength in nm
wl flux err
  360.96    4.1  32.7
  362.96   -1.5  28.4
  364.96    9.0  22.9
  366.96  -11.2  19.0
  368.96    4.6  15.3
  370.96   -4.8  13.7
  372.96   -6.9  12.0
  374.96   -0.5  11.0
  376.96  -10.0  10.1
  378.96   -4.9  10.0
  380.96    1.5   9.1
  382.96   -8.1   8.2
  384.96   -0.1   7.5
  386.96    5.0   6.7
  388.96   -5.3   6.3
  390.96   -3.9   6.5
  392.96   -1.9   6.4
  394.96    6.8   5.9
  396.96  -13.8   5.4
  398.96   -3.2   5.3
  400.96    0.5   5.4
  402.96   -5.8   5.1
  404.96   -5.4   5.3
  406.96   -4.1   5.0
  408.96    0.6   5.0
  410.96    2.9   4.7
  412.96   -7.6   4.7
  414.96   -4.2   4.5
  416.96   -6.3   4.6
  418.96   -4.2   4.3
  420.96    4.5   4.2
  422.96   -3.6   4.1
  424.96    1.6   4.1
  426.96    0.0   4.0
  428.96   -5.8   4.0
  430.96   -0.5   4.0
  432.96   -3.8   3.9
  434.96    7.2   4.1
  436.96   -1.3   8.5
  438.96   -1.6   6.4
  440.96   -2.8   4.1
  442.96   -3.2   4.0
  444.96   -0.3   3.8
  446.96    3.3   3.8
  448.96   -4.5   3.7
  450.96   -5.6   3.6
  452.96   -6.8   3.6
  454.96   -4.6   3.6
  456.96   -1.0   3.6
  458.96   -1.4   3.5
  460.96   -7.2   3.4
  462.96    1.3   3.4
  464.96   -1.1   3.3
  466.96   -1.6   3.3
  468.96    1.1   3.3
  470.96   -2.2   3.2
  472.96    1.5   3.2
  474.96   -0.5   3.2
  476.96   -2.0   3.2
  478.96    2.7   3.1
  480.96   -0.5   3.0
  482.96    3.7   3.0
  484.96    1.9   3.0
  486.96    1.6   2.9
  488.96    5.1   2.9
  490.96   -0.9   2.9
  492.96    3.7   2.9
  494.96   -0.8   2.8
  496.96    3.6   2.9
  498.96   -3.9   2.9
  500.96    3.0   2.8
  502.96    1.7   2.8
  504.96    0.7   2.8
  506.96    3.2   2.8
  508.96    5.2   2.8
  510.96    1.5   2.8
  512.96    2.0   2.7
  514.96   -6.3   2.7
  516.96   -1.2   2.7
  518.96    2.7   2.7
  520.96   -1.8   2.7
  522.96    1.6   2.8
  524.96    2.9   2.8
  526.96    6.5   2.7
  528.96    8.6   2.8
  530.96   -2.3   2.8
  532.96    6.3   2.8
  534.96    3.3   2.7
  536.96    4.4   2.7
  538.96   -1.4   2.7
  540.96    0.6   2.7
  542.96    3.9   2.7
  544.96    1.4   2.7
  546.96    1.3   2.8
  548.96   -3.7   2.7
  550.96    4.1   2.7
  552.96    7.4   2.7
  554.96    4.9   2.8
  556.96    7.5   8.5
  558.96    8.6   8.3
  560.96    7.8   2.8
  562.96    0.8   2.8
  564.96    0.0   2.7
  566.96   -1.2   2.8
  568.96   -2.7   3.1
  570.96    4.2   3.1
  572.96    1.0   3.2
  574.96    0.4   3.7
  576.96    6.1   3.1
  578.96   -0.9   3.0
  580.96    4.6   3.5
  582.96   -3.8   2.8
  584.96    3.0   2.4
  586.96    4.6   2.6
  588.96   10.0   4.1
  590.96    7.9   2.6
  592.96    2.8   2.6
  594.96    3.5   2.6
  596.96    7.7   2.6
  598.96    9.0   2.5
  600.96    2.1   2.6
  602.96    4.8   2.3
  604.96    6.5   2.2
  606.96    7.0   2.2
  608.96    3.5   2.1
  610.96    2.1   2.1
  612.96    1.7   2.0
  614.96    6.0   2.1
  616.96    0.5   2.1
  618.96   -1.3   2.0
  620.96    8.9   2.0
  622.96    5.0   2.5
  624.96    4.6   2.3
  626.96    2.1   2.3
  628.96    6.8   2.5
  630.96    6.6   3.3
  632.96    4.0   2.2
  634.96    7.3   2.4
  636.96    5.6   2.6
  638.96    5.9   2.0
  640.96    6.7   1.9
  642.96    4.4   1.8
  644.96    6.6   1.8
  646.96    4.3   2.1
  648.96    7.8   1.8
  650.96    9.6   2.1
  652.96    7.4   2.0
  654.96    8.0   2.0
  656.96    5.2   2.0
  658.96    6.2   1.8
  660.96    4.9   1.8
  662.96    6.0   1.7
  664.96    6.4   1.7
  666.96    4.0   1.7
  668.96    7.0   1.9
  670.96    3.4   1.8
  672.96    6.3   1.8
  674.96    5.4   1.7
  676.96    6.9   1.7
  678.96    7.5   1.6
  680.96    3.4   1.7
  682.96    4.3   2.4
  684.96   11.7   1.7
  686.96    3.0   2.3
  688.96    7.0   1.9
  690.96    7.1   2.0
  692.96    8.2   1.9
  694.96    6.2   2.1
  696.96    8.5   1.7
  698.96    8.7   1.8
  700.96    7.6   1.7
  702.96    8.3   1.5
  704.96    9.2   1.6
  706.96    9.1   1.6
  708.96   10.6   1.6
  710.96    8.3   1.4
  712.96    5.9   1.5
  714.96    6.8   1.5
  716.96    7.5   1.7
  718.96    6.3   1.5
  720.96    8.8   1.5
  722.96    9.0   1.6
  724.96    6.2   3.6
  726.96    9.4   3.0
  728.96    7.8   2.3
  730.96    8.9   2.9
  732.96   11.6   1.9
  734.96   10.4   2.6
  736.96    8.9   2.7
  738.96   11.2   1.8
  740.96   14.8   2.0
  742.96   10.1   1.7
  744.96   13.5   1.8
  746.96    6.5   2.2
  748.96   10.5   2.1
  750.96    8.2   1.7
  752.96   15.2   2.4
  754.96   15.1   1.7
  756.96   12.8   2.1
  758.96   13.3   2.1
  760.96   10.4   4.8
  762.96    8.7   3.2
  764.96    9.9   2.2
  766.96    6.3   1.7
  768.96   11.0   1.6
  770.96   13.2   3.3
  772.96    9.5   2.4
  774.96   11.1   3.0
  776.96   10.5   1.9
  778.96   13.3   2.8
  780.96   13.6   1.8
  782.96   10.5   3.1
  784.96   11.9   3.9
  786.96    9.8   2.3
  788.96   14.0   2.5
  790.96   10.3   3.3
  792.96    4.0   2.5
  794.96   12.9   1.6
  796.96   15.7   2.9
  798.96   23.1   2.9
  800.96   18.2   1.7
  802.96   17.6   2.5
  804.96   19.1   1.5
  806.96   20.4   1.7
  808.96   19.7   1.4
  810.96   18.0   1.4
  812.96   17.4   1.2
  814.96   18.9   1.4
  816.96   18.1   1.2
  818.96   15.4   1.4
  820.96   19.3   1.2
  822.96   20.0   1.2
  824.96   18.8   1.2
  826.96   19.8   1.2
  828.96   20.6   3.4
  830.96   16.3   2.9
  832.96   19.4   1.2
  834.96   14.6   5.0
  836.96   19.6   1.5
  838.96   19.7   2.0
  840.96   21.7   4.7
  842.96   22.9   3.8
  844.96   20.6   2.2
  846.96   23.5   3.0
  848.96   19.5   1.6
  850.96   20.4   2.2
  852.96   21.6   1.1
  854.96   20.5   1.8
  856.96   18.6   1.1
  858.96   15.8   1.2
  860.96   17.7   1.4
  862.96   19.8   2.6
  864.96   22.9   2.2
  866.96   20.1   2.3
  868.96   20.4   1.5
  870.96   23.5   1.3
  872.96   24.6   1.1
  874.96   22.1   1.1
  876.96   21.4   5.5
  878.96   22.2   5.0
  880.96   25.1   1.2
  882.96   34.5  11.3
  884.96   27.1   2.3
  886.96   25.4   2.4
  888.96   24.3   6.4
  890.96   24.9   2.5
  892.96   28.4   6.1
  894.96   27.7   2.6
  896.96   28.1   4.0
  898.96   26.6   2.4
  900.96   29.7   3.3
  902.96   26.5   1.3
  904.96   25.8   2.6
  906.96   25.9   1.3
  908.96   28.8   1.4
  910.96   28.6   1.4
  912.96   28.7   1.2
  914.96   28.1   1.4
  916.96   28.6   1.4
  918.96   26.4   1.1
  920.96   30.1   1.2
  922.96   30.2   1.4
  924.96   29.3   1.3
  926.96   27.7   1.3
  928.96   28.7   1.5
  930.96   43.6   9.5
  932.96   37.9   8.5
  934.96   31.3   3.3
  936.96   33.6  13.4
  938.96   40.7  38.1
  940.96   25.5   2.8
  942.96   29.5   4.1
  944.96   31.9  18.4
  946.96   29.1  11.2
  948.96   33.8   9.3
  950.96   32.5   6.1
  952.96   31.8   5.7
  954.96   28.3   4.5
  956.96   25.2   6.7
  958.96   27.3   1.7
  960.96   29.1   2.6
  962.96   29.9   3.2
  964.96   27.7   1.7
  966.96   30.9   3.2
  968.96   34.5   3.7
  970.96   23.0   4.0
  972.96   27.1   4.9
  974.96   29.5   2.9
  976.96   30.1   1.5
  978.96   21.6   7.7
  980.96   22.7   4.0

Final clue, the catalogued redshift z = 0.996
